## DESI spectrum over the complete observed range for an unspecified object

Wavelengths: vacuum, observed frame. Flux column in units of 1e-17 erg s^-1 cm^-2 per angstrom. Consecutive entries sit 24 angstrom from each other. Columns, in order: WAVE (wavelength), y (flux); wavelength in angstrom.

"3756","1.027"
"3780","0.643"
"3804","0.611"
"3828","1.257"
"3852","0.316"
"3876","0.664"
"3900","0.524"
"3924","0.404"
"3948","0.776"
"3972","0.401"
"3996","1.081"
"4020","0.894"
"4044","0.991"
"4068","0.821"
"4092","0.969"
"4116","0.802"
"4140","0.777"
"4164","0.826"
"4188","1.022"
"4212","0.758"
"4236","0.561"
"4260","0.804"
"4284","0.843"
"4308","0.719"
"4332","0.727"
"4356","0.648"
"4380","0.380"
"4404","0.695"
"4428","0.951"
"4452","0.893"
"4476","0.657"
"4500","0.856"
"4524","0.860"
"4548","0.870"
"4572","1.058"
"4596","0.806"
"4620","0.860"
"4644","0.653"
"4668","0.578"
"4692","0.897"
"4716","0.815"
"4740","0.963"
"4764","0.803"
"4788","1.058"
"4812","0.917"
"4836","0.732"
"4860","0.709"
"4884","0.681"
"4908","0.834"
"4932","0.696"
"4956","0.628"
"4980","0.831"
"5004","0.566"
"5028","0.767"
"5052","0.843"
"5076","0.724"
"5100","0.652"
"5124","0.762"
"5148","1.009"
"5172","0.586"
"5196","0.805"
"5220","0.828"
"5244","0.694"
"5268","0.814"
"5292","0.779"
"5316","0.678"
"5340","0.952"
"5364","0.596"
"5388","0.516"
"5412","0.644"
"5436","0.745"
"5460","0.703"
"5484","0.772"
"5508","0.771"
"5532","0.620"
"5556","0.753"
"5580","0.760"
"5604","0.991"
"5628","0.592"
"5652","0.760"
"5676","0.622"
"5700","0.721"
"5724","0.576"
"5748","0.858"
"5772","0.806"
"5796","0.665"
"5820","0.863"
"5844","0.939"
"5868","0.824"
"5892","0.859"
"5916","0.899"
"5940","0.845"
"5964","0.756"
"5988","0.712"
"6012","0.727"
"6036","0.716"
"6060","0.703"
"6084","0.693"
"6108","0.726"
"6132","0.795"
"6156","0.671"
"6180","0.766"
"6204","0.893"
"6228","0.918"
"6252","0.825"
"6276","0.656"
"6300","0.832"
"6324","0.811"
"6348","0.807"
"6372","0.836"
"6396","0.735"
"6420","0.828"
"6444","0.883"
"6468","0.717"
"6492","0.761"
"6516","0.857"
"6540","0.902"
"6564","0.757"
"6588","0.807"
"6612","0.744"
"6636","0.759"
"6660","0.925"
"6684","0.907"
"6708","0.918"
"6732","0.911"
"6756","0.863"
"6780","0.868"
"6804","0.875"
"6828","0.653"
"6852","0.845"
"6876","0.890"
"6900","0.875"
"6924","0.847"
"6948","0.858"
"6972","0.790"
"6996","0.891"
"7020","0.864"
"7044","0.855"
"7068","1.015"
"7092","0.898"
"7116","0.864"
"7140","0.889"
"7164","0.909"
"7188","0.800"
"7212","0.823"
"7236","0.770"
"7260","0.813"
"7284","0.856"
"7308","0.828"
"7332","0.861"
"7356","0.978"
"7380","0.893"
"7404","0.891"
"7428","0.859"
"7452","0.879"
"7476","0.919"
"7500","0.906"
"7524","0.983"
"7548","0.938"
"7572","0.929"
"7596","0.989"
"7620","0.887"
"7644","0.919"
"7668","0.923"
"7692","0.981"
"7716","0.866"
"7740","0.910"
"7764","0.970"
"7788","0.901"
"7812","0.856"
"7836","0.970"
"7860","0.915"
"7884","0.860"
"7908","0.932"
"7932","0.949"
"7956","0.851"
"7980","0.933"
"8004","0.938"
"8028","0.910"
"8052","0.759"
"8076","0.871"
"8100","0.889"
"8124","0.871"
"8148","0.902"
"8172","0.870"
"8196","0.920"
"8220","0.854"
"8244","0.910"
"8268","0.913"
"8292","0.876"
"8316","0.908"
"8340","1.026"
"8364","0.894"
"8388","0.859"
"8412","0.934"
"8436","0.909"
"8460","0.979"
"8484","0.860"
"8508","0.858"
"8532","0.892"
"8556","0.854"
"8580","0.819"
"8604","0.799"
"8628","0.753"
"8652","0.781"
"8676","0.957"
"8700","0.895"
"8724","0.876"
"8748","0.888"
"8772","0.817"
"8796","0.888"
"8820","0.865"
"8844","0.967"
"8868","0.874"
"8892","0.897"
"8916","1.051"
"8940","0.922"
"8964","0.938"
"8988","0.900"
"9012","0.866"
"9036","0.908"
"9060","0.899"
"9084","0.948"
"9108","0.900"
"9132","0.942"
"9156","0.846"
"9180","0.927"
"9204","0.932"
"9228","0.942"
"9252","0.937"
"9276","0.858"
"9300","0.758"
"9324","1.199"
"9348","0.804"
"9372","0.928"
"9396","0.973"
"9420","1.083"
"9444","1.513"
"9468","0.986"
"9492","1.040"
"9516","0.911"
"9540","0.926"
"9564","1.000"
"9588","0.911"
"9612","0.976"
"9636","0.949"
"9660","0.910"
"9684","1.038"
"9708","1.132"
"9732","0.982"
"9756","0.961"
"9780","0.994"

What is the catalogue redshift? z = 0.667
